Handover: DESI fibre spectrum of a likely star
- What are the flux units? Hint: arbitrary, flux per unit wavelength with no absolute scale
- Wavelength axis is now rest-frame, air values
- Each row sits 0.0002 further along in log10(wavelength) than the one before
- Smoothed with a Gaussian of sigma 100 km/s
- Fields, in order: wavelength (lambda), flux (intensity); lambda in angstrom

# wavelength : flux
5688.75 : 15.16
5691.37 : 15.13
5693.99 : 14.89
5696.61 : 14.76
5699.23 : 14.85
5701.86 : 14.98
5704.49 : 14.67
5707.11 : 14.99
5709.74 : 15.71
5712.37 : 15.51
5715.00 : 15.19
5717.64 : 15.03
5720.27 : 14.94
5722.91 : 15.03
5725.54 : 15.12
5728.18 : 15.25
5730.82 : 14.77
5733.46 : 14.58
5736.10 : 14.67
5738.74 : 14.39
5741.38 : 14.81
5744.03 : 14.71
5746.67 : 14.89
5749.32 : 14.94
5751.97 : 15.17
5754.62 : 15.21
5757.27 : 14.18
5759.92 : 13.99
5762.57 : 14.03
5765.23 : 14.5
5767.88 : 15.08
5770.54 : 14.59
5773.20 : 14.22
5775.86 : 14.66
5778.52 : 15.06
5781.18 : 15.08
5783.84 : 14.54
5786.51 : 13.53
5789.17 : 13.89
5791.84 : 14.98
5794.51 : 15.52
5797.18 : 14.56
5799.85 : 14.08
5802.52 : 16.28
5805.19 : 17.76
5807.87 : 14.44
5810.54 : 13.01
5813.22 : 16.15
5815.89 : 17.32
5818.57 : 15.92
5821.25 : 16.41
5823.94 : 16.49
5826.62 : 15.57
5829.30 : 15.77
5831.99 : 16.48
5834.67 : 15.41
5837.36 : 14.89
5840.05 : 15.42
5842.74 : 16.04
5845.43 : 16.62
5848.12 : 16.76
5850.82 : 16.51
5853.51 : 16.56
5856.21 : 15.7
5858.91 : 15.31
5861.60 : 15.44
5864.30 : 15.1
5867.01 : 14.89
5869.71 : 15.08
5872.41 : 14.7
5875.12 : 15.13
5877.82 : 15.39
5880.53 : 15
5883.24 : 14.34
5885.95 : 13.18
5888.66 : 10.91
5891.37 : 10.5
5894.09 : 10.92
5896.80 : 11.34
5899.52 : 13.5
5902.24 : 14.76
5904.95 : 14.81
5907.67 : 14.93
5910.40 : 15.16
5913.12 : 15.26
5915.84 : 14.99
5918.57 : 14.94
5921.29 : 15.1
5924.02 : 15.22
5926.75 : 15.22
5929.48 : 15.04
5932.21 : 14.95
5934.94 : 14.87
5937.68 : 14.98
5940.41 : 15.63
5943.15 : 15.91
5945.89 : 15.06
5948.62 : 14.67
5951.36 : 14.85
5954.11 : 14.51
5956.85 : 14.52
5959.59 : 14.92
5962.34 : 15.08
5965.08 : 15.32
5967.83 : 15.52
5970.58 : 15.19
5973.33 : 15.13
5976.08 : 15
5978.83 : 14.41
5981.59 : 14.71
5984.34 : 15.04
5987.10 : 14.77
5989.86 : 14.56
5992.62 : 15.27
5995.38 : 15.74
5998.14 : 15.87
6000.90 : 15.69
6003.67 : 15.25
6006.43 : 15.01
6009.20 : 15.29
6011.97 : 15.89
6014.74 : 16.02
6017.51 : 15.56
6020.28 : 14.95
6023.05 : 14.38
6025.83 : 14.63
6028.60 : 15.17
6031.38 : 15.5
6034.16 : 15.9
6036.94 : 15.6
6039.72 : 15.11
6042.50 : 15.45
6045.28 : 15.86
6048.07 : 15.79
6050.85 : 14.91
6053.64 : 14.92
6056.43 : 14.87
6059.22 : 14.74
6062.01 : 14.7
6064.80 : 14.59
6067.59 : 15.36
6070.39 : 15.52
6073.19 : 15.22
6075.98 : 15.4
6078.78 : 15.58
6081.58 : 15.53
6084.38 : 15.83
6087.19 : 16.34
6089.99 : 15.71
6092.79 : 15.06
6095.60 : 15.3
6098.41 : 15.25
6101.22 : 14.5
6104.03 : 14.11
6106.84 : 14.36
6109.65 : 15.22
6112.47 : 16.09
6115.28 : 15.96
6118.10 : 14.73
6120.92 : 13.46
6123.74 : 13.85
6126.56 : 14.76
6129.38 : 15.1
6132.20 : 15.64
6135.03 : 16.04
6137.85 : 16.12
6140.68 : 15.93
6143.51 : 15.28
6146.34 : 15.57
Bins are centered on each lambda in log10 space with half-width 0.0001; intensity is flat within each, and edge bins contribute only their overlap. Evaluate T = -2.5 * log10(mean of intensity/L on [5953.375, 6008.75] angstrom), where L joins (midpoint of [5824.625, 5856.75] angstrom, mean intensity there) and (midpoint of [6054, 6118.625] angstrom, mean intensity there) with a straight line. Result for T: 0.033 mag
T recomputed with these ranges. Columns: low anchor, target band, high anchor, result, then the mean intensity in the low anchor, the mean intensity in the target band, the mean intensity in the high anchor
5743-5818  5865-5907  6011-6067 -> 0.10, 14.9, 13.7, 15.2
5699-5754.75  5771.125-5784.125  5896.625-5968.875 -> 0.02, 15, 14.7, 14.9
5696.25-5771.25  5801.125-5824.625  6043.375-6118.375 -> -0.07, 14.8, 16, 15.2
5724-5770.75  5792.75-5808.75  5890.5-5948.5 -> -0.06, 14.7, 15.5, 14.5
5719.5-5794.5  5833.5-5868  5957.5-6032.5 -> -0.06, 14.7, 15.7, 15.2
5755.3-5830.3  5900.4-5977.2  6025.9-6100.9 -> 0.01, 15.1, 15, 15.3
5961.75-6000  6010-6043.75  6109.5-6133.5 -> -0.02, 15.1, 15.3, 15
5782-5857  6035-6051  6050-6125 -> -0.02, 15.6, 15.5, 15.1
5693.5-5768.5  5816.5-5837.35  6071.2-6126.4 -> -0.07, 14.9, 16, 15.1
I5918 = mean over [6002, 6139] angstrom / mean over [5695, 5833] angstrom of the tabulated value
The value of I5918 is 1.01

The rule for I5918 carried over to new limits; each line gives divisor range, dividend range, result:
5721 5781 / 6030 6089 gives 1.04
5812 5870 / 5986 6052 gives 0.96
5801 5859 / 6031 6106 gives 0.96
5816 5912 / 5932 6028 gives 1.01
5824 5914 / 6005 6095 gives 1.04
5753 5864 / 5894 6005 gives 0.97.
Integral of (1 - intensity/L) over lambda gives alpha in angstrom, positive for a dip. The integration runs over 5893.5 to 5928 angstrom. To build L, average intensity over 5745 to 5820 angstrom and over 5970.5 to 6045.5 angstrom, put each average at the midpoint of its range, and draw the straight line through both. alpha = 1.6 angstrom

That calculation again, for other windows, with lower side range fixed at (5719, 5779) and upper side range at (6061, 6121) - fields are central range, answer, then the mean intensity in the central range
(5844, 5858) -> -1.4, 16.4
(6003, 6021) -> -0.4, 15.5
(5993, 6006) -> -0.4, 15.6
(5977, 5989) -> 0.3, 14.7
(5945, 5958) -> 0.3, 14.7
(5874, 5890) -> 1.0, 14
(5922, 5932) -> -0.1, 15.1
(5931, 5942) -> -0.1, 15.1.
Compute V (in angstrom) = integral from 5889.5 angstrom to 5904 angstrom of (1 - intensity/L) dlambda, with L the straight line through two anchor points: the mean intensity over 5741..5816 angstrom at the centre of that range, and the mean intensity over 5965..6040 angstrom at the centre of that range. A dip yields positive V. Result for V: 2.7 angstrom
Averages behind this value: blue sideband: 14.8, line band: 12.2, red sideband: 15.2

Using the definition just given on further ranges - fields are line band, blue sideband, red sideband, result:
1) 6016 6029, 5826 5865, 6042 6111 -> 0.4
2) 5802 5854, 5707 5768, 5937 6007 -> -3.6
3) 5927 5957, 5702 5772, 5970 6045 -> 0.2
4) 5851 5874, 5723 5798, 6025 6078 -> -0.8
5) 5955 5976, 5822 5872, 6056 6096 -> 0.6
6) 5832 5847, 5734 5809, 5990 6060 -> -0.8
